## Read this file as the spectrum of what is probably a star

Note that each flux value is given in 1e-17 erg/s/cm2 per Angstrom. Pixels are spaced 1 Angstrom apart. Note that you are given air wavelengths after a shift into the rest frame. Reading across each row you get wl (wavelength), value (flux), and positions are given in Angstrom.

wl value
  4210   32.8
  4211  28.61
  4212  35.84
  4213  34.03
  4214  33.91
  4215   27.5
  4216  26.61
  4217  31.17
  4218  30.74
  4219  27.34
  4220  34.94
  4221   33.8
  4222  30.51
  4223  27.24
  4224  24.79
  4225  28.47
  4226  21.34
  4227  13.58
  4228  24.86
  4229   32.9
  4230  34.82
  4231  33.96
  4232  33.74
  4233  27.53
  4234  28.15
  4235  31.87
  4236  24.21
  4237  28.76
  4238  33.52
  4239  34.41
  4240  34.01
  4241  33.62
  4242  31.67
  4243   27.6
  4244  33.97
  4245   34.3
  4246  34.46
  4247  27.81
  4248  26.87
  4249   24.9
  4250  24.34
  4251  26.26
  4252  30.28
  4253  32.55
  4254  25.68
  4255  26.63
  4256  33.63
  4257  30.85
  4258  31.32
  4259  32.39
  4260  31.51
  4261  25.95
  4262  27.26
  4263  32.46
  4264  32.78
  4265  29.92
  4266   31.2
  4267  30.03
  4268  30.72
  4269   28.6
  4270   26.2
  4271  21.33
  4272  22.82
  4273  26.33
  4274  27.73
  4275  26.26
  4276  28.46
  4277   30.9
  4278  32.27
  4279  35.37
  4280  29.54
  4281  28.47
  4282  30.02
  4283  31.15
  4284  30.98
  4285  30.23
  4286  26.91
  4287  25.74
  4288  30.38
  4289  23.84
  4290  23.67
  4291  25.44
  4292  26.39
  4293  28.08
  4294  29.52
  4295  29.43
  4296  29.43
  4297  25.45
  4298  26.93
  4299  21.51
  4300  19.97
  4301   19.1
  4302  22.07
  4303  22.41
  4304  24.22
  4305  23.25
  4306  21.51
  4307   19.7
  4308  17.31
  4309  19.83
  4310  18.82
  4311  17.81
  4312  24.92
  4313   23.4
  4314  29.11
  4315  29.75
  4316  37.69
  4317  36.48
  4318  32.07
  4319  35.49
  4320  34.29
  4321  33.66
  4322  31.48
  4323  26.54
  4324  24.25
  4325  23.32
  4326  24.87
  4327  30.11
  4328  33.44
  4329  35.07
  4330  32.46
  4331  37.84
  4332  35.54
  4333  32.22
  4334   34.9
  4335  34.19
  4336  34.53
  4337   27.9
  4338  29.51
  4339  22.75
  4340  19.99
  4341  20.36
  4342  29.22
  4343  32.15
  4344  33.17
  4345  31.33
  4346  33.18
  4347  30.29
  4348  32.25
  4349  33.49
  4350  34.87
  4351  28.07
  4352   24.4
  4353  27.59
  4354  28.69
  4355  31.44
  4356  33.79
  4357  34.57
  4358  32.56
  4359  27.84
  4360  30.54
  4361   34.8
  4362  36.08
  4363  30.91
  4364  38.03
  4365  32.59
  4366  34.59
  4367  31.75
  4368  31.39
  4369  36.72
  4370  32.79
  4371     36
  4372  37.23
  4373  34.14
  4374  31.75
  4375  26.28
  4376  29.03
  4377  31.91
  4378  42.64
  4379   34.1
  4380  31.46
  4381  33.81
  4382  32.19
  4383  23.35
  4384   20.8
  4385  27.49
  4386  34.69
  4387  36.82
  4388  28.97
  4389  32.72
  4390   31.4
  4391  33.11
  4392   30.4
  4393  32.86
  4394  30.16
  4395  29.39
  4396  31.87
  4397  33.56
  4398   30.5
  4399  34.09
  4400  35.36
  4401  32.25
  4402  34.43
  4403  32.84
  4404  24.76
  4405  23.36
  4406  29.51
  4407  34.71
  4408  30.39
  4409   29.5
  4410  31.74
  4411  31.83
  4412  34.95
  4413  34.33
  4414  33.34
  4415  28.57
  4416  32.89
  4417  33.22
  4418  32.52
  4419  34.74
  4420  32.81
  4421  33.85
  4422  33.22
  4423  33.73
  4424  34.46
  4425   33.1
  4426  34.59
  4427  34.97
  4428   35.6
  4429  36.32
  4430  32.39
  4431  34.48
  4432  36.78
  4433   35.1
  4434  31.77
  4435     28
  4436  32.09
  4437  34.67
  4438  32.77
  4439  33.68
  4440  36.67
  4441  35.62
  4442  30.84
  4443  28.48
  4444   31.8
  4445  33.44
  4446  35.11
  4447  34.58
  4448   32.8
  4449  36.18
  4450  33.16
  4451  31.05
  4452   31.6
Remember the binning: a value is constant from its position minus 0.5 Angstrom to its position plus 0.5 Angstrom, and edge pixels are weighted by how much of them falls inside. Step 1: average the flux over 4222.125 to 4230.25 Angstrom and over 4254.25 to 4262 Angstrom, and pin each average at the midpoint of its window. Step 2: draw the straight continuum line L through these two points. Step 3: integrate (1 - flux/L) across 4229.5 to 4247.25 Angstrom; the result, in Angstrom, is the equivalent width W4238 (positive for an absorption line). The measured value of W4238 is -2.7 Angstrom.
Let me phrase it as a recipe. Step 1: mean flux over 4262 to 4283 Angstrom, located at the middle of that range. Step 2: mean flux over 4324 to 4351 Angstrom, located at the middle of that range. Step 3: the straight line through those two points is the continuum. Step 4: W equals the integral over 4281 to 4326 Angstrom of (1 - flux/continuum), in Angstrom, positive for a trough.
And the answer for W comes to 5.0 Angstrom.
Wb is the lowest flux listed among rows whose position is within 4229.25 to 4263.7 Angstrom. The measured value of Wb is 24.21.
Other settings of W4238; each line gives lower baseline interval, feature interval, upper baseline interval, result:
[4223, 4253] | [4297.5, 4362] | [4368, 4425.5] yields 4.8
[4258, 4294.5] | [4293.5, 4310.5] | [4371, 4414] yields 3.7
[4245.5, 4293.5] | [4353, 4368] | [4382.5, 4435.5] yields -0.8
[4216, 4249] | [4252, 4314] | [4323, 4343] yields 5.8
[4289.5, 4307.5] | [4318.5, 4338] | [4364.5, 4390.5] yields -3.1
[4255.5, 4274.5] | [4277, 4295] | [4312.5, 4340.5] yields 0.5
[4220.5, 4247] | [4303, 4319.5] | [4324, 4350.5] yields 2.6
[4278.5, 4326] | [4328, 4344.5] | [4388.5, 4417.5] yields -1.4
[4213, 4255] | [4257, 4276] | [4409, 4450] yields 0.9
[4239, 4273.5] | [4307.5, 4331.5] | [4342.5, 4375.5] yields 1.9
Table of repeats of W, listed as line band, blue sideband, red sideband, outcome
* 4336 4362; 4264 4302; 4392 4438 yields 0.1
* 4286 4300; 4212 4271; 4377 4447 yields 1.9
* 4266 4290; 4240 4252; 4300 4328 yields -0.3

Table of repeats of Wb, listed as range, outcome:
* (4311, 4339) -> 17.81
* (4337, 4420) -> 19.99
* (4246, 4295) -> 21.33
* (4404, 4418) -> 23.36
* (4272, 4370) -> 17.31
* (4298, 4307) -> 19.1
